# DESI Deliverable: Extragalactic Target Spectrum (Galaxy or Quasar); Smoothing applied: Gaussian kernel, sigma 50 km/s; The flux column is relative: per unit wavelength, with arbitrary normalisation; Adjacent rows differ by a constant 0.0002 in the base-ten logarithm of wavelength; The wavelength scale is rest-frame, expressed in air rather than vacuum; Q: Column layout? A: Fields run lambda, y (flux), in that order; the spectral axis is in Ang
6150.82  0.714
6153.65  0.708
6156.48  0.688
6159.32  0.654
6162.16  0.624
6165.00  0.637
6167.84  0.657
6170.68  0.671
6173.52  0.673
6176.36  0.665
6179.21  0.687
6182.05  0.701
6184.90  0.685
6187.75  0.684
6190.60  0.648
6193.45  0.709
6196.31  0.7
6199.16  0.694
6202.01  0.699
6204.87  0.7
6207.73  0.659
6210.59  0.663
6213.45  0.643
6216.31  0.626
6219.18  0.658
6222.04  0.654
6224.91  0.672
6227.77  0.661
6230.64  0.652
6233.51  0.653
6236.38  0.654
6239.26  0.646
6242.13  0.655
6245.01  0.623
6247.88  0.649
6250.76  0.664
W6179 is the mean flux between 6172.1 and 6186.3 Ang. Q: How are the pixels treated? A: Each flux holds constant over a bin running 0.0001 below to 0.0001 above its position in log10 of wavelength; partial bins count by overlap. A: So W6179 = 0.682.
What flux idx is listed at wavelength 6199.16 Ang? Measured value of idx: 0.694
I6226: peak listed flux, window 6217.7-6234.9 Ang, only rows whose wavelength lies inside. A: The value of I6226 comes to 0.672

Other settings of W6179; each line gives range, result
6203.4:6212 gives 0.674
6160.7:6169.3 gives 0.639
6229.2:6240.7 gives 0.651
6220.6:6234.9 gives 0.659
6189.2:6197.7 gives 0.685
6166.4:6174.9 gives 0.667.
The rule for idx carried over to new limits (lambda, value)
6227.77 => 0.661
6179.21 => 0.687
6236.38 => 0.654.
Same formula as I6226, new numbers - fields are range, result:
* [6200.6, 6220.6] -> 0.7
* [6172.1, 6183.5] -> 0.701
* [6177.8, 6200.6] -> 0.709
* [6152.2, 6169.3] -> 0.708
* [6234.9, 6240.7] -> 0.654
